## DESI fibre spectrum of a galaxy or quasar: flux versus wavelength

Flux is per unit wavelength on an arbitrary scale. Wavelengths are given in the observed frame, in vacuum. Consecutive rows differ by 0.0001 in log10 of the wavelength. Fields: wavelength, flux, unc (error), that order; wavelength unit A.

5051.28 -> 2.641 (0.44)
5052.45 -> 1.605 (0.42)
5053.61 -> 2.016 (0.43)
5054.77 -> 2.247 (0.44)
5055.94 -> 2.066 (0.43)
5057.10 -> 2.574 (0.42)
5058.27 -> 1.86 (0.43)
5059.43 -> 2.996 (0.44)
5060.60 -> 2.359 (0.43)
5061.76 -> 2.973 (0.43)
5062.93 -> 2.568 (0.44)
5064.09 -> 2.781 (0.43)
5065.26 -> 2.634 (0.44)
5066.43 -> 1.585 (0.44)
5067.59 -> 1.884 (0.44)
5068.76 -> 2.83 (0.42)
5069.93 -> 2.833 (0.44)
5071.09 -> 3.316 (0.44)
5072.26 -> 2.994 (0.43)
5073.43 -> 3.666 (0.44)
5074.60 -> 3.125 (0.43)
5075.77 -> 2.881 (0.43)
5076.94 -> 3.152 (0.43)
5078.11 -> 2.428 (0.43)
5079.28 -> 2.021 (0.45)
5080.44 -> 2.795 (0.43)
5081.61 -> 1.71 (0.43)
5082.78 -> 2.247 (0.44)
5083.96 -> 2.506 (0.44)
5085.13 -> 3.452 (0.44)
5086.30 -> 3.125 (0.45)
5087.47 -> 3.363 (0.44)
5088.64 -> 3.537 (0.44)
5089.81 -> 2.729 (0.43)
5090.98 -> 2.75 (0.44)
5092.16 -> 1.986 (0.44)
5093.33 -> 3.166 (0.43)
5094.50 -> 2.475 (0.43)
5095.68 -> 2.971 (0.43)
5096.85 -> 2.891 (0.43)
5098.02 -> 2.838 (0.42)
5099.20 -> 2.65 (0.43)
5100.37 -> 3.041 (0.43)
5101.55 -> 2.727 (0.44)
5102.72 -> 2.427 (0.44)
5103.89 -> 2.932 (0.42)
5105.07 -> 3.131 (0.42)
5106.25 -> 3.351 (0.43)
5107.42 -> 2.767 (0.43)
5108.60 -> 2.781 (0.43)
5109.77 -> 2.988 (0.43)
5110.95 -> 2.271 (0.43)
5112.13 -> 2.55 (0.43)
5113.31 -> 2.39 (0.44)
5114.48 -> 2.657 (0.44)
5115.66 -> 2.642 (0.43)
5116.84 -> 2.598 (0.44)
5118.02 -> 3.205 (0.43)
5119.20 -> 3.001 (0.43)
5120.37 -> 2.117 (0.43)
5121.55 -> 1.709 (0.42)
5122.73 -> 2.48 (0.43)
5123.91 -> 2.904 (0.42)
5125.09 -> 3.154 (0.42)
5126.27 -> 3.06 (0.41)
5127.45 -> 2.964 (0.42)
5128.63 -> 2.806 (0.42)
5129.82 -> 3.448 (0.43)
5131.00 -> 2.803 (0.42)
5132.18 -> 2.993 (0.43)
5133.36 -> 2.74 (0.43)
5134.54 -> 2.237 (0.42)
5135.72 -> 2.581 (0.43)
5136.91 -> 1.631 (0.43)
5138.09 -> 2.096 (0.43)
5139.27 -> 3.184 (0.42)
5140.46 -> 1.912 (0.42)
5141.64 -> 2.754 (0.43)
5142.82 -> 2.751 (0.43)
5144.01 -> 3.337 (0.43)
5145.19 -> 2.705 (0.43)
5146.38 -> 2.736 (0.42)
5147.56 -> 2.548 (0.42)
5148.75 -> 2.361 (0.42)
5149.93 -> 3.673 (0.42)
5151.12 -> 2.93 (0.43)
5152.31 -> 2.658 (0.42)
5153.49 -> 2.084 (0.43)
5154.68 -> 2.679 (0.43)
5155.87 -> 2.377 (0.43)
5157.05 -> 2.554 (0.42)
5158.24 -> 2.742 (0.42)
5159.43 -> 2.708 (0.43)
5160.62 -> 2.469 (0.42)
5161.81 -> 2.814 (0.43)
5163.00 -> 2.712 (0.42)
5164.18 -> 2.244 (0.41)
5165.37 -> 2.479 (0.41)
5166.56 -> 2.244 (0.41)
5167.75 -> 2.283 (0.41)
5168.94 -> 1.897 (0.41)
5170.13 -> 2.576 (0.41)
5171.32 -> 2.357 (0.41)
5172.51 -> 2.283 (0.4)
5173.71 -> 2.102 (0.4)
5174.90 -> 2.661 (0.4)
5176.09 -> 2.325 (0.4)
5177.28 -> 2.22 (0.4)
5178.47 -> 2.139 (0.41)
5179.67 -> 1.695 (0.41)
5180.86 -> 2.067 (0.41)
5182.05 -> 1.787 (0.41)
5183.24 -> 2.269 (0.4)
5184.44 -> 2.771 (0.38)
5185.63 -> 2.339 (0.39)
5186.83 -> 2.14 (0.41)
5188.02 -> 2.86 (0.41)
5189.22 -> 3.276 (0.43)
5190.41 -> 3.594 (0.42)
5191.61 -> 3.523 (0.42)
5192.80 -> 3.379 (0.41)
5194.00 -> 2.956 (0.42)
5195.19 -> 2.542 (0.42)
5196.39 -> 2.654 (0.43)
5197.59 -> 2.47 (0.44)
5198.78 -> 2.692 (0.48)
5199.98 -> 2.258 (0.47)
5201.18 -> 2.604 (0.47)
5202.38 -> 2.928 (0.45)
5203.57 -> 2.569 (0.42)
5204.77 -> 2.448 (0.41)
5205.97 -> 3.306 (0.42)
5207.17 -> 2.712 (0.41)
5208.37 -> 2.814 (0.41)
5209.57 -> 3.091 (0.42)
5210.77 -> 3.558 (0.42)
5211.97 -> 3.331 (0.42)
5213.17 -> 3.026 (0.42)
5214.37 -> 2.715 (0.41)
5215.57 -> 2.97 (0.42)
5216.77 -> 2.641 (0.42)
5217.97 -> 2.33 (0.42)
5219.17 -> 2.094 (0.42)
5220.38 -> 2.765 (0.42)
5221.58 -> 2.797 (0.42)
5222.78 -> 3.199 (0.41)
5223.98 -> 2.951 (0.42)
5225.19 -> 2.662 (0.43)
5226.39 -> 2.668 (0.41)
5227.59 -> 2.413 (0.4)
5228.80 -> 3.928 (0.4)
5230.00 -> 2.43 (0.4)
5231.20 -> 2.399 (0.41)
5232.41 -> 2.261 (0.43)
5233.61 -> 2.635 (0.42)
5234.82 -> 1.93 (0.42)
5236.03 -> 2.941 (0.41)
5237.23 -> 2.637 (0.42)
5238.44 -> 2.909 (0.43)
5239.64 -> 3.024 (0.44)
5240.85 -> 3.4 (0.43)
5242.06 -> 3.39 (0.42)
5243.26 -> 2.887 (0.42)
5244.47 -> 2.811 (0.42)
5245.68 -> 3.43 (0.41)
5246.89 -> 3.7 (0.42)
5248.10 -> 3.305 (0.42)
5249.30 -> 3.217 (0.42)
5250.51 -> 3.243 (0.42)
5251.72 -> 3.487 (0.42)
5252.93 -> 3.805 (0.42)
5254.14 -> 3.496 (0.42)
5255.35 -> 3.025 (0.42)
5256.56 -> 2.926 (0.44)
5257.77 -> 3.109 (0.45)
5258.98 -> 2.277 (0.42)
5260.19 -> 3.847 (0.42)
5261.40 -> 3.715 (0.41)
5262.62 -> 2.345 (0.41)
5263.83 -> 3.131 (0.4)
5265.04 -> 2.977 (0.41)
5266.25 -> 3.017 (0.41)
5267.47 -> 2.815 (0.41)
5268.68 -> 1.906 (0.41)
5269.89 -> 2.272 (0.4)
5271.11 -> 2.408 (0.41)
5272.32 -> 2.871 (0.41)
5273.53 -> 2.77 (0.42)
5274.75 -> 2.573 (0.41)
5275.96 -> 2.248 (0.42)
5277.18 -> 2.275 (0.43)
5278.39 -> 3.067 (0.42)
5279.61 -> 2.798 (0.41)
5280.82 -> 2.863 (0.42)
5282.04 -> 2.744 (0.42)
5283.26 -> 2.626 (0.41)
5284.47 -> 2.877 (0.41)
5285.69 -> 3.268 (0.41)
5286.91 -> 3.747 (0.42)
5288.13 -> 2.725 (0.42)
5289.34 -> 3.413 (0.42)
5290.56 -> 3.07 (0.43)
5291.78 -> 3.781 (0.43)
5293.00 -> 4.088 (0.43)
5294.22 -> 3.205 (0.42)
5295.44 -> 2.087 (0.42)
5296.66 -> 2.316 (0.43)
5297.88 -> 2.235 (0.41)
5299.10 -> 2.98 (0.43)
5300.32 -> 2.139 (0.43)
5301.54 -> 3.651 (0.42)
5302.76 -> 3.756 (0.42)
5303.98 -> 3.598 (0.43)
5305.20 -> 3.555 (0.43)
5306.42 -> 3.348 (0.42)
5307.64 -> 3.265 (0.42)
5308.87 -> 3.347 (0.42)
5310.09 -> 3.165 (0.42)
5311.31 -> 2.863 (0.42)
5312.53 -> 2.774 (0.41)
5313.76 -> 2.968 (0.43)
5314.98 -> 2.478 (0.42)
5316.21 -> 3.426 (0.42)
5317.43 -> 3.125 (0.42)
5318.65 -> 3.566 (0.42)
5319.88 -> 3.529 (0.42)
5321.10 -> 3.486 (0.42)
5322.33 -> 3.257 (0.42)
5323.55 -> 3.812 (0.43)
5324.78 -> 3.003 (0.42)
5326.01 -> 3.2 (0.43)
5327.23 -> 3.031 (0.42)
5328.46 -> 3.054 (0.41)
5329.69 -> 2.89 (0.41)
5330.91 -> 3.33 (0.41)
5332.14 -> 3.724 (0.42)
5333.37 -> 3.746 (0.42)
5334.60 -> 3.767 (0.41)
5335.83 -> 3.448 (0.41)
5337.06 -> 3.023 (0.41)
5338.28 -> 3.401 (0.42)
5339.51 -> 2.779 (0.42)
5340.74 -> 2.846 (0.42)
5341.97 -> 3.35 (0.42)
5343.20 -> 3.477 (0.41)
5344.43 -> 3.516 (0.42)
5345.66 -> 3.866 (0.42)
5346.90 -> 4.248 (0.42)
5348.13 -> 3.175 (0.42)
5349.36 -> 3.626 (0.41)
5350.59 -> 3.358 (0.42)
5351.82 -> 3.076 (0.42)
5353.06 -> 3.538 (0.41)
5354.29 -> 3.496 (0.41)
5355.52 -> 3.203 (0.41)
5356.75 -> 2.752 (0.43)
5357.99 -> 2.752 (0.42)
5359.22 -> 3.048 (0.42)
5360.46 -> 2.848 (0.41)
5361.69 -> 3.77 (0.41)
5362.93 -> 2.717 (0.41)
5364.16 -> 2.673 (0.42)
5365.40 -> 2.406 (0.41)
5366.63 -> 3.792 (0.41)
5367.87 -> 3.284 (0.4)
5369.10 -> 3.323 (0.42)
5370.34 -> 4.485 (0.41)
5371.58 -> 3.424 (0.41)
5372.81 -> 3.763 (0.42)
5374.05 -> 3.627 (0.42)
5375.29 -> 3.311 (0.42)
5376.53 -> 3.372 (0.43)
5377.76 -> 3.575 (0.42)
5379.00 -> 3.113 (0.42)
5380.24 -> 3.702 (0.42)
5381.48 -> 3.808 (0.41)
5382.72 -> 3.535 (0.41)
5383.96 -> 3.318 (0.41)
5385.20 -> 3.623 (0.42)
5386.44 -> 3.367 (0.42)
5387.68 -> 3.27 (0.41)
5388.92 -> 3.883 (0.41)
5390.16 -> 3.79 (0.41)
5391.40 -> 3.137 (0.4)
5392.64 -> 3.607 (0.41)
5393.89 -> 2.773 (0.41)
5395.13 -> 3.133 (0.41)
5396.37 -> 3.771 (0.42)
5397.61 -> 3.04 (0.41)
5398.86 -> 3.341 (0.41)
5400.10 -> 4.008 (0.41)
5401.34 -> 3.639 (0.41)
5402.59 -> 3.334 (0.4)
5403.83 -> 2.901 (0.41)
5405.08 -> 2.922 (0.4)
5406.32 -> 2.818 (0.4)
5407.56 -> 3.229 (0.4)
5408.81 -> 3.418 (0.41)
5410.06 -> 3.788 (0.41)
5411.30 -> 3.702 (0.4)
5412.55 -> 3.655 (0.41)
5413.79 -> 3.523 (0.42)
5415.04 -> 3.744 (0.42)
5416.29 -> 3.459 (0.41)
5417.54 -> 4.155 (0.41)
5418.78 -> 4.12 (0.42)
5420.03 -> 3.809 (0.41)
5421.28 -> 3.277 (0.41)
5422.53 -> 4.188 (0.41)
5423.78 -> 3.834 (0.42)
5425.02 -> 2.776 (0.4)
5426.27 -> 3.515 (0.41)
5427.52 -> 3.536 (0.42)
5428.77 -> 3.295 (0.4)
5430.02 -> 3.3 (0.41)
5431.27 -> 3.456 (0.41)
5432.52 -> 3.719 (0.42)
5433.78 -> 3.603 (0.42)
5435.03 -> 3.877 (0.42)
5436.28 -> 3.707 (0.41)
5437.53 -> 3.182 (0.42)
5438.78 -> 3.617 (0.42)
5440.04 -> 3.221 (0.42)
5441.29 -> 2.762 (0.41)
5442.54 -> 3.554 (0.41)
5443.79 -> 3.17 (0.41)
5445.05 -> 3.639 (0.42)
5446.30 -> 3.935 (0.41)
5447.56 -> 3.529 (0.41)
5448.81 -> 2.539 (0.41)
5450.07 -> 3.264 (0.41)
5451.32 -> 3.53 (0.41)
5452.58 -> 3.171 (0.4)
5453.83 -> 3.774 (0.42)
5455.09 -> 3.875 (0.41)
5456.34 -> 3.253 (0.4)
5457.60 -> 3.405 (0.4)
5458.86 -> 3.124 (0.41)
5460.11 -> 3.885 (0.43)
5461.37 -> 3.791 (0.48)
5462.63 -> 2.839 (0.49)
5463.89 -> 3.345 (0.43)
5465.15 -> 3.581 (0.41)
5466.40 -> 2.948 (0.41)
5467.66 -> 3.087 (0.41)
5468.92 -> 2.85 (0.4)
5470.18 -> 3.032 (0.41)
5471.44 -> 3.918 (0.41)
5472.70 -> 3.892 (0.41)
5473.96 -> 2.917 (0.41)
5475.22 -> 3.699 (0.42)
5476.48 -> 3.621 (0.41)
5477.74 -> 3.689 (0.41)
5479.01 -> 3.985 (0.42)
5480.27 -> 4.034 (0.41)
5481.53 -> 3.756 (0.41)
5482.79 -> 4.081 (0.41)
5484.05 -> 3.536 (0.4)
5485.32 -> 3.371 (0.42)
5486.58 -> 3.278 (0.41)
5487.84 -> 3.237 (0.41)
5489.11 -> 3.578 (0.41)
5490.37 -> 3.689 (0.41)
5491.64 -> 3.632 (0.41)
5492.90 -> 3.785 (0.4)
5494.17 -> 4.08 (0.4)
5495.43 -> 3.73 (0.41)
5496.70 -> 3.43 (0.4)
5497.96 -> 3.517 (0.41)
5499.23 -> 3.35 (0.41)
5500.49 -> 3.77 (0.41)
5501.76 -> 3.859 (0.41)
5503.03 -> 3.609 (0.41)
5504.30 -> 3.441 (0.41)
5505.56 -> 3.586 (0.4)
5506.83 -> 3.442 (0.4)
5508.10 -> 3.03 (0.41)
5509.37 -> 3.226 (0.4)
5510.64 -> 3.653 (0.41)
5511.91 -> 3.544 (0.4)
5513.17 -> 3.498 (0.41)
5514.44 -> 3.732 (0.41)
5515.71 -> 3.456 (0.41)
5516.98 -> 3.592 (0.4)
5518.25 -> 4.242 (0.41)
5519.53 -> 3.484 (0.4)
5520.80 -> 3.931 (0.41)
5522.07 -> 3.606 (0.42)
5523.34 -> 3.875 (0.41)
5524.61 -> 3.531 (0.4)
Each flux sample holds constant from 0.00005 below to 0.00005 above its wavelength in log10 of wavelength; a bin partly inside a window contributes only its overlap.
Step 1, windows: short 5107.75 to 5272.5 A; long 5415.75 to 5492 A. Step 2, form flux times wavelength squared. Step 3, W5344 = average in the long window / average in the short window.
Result 1.41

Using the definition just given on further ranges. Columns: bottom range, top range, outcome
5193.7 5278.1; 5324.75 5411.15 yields 1.23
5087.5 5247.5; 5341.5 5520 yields 1.42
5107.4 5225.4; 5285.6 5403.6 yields 1.34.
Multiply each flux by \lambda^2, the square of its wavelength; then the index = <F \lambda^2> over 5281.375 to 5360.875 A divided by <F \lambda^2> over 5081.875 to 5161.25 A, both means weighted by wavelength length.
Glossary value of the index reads 1.27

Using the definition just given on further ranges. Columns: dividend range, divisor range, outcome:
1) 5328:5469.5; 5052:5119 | 1.43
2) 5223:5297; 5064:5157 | 1.14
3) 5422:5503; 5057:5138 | 1.48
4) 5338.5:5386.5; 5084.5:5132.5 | 1.31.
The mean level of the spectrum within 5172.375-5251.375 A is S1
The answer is 2.76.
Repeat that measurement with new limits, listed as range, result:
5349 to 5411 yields 3.35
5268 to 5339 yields 3.07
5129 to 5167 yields 2.63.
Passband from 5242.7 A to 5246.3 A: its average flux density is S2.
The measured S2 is 3.04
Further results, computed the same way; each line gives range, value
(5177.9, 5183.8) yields 1.99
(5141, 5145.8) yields 2.88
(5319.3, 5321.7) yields 3.51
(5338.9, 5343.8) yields 3.11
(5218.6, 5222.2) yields 2.56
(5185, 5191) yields 2.84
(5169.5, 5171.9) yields 2.46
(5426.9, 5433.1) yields 3.46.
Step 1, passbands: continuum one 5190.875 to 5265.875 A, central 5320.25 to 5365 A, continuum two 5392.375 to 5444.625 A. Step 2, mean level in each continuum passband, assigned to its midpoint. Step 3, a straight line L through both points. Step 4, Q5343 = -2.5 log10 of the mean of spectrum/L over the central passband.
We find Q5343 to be -0.01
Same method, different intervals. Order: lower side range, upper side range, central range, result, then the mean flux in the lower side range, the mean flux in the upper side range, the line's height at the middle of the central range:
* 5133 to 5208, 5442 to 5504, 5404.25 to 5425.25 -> -0.07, 2.57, 3.51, 3.33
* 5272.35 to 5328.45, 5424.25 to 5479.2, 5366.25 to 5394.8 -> -0.08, 3.07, 3.42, 3.25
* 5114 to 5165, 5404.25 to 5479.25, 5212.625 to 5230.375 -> 0.04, 2.67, 3.46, 2.88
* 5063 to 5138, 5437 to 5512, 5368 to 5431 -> -0.05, 2.73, 3.48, 3.33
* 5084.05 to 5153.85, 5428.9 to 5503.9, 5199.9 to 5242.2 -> 0.07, 2.76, 3.5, 2.98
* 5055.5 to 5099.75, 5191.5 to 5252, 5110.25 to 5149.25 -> 0.05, 2.71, 2.88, 2.77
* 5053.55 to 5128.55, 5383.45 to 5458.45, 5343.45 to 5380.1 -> -0.01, 2.71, 3.46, 3.33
